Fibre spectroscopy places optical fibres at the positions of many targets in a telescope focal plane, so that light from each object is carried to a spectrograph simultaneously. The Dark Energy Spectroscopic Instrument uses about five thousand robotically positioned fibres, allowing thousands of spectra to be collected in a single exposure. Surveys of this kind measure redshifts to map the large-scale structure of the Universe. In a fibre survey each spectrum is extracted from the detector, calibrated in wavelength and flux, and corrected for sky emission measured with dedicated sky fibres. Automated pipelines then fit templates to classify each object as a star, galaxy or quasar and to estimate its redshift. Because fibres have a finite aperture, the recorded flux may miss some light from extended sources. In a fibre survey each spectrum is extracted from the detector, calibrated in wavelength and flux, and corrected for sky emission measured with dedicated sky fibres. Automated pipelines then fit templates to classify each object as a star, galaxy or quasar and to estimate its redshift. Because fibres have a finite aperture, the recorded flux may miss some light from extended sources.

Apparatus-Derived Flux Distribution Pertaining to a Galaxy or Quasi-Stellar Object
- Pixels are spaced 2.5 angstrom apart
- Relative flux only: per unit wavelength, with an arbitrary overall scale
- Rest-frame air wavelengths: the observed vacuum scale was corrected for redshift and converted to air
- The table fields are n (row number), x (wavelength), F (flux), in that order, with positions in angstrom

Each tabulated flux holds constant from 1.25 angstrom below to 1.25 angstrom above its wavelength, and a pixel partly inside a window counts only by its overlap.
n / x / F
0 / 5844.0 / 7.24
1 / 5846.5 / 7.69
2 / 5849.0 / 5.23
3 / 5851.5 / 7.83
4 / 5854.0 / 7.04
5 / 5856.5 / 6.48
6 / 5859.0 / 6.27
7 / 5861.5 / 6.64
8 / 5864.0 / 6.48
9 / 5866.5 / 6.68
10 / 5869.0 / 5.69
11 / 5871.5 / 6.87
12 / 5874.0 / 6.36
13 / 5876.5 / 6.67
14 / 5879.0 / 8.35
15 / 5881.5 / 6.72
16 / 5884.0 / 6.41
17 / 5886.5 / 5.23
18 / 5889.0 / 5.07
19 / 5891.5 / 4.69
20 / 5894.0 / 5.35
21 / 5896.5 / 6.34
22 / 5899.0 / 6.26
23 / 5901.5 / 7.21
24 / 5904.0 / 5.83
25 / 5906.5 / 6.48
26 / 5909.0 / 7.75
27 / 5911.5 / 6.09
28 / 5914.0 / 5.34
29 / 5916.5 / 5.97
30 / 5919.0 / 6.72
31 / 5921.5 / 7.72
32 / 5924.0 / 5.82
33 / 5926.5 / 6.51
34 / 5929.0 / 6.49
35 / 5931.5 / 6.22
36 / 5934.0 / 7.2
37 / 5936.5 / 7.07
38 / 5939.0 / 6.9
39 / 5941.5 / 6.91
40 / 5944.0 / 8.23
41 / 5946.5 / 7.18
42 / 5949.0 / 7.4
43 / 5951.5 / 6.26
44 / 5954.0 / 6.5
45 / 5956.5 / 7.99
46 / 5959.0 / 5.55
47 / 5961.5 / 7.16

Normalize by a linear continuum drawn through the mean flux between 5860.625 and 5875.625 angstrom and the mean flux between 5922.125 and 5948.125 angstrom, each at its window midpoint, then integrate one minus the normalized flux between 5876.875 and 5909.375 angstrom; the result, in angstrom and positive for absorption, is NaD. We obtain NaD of 1.8 angstrom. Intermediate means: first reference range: 6.45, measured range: 6.25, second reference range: 6.88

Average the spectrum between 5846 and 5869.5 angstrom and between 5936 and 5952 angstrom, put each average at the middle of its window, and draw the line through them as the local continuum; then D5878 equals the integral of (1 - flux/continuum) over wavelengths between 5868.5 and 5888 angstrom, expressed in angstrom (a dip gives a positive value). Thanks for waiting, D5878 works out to 0.5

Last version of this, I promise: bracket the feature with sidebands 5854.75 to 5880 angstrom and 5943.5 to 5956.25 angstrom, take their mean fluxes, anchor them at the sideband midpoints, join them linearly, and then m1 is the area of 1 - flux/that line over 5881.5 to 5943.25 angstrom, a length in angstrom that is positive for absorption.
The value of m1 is 5.1 angstrom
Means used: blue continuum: 6.64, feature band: 6.34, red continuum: 7.12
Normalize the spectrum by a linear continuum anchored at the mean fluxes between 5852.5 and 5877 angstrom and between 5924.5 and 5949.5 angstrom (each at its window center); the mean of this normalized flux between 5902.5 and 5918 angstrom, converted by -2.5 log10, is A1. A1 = 0.09 mag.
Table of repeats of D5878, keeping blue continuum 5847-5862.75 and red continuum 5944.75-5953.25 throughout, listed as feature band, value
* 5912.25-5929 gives 1.31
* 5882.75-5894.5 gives 2.46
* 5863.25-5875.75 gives 0.50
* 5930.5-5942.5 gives 0.13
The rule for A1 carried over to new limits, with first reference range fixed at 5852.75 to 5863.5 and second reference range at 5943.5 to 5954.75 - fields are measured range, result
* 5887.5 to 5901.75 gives 0.19 mag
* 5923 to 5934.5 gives 0.09 mag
